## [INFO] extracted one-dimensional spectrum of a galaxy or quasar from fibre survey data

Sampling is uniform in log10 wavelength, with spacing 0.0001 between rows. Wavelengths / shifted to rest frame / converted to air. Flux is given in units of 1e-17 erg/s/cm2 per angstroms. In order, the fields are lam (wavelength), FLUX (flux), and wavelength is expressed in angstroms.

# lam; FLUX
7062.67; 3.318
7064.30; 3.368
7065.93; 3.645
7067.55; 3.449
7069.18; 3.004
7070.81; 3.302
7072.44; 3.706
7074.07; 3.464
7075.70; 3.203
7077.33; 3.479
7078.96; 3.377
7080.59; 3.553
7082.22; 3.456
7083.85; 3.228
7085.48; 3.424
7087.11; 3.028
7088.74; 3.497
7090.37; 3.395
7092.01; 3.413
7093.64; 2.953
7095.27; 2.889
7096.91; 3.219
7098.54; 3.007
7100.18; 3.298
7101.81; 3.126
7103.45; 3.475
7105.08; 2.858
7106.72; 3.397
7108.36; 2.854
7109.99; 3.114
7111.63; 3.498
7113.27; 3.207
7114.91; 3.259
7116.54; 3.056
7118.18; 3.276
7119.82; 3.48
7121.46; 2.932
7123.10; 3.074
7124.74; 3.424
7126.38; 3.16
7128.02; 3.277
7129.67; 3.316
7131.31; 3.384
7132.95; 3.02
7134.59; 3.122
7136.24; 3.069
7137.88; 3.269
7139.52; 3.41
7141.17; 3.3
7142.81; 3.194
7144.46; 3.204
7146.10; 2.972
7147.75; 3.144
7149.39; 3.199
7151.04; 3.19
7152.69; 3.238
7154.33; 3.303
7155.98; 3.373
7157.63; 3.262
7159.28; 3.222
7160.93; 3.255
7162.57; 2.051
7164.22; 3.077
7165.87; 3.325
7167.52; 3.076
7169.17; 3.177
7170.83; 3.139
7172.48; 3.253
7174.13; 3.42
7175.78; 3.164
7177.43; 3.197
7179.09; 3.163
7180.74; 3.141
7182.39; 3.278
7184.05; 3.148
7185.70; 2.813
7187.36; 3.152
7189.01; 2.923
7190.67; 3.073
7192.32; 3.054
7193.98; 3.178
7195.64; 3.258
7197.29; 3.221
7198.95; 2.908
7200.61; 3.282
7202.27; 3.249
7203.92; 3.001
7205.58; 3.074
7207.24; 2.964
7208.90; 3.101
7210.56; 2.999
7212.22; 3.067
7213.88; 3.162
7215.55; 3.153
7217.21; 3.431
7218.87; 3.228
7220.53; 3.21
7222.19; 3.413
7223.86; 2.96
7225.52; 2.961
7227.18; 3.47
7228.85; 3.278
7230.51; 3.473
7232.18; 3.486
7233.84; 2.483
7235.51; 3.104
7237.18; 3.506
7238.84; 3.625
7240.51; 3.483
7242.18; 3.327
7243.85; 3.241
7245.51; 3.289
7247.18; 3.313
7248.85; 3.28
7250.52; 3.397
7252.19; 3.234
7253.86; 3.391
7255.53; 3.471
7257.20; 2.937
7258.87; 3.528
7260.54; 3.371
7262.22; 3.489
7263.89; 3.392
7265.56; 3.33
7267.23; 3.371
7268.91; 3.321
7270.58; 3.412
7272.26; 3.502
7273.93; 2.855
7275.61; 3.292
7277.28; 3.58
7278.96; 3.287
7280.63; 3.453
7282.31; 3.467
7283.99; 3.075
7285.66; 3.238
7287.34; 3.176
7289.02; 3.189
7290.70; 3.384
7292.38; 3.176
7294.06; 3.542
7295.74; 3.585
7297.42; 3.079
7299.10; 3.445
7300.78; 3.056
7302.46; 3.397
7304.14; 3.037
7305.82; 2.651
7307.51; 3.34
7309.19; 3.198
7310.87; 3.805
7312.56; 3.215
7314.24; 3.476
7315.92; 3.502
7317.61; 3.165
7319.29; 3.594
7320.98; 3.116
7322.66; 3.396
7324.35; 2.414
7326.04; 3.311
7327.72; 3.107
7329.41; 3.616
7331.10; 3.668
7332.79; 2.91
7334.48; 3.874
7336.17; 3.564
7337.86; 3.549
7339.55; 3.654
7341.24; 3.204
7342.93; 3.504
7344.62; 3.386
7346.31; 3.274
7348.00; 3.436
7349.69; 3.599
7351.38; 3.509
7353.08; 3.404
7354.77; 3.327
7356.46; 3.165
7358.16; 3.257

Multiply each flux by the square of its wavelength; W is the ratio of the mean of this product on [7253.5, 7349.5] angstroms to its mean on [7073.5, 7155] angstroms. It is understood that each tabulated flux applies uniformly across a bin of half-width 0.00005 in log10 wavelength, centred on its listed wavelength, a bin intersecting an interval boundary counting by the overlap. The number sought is 1.1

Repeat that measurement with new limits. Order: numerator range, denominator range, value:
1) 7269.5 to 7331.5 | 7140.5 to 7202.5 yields 1.08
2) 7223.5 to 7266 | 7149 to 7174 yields 1.07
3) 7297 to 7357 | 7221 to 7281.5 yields 1.03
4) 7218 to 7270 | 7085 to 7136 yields 1.07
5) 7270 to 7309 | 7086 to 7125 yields 1.08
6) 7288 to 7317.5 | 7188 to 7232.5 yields 1.07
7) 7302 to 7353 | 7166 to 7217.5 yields 1.11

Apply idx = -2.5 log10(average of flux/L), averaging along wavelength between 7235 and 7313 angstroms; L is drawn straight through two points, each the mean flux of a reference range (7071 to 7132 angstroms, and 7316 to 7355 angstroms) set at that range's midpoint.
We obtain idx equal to 0.01 mag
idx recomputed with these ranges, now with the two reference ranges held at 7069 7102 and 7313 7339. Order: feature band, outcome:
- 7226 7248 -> 0.01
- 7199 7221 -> 0.06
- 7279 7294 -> 0.02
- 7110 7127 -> 0.02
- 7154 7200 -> 0.06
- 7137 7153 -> 0.03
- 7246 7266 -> 0.00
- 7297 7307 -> 0.08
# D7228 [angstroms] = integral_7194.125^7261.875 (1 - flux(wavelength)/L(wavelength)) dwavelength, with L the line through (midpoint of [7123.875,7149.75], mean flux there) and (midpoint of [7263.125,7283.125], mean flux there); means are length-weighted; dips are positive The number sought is 1.5 angstroms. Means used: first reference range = 3.22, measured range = 3.23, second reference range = 3.36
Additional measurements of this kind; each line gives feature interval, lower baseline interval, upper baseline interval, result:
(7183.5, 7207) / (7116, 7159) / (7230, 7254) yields 1.3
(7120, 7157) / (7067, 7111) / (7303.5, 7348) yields 0.7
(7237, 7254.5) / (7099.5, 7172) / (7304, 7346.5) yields -0.5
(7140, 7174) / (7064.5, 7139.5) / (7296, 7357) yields 1.3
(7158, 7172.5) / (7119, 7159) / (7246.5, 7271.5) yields 0.8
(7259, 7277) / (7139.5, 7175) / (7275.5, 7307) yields -0.5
